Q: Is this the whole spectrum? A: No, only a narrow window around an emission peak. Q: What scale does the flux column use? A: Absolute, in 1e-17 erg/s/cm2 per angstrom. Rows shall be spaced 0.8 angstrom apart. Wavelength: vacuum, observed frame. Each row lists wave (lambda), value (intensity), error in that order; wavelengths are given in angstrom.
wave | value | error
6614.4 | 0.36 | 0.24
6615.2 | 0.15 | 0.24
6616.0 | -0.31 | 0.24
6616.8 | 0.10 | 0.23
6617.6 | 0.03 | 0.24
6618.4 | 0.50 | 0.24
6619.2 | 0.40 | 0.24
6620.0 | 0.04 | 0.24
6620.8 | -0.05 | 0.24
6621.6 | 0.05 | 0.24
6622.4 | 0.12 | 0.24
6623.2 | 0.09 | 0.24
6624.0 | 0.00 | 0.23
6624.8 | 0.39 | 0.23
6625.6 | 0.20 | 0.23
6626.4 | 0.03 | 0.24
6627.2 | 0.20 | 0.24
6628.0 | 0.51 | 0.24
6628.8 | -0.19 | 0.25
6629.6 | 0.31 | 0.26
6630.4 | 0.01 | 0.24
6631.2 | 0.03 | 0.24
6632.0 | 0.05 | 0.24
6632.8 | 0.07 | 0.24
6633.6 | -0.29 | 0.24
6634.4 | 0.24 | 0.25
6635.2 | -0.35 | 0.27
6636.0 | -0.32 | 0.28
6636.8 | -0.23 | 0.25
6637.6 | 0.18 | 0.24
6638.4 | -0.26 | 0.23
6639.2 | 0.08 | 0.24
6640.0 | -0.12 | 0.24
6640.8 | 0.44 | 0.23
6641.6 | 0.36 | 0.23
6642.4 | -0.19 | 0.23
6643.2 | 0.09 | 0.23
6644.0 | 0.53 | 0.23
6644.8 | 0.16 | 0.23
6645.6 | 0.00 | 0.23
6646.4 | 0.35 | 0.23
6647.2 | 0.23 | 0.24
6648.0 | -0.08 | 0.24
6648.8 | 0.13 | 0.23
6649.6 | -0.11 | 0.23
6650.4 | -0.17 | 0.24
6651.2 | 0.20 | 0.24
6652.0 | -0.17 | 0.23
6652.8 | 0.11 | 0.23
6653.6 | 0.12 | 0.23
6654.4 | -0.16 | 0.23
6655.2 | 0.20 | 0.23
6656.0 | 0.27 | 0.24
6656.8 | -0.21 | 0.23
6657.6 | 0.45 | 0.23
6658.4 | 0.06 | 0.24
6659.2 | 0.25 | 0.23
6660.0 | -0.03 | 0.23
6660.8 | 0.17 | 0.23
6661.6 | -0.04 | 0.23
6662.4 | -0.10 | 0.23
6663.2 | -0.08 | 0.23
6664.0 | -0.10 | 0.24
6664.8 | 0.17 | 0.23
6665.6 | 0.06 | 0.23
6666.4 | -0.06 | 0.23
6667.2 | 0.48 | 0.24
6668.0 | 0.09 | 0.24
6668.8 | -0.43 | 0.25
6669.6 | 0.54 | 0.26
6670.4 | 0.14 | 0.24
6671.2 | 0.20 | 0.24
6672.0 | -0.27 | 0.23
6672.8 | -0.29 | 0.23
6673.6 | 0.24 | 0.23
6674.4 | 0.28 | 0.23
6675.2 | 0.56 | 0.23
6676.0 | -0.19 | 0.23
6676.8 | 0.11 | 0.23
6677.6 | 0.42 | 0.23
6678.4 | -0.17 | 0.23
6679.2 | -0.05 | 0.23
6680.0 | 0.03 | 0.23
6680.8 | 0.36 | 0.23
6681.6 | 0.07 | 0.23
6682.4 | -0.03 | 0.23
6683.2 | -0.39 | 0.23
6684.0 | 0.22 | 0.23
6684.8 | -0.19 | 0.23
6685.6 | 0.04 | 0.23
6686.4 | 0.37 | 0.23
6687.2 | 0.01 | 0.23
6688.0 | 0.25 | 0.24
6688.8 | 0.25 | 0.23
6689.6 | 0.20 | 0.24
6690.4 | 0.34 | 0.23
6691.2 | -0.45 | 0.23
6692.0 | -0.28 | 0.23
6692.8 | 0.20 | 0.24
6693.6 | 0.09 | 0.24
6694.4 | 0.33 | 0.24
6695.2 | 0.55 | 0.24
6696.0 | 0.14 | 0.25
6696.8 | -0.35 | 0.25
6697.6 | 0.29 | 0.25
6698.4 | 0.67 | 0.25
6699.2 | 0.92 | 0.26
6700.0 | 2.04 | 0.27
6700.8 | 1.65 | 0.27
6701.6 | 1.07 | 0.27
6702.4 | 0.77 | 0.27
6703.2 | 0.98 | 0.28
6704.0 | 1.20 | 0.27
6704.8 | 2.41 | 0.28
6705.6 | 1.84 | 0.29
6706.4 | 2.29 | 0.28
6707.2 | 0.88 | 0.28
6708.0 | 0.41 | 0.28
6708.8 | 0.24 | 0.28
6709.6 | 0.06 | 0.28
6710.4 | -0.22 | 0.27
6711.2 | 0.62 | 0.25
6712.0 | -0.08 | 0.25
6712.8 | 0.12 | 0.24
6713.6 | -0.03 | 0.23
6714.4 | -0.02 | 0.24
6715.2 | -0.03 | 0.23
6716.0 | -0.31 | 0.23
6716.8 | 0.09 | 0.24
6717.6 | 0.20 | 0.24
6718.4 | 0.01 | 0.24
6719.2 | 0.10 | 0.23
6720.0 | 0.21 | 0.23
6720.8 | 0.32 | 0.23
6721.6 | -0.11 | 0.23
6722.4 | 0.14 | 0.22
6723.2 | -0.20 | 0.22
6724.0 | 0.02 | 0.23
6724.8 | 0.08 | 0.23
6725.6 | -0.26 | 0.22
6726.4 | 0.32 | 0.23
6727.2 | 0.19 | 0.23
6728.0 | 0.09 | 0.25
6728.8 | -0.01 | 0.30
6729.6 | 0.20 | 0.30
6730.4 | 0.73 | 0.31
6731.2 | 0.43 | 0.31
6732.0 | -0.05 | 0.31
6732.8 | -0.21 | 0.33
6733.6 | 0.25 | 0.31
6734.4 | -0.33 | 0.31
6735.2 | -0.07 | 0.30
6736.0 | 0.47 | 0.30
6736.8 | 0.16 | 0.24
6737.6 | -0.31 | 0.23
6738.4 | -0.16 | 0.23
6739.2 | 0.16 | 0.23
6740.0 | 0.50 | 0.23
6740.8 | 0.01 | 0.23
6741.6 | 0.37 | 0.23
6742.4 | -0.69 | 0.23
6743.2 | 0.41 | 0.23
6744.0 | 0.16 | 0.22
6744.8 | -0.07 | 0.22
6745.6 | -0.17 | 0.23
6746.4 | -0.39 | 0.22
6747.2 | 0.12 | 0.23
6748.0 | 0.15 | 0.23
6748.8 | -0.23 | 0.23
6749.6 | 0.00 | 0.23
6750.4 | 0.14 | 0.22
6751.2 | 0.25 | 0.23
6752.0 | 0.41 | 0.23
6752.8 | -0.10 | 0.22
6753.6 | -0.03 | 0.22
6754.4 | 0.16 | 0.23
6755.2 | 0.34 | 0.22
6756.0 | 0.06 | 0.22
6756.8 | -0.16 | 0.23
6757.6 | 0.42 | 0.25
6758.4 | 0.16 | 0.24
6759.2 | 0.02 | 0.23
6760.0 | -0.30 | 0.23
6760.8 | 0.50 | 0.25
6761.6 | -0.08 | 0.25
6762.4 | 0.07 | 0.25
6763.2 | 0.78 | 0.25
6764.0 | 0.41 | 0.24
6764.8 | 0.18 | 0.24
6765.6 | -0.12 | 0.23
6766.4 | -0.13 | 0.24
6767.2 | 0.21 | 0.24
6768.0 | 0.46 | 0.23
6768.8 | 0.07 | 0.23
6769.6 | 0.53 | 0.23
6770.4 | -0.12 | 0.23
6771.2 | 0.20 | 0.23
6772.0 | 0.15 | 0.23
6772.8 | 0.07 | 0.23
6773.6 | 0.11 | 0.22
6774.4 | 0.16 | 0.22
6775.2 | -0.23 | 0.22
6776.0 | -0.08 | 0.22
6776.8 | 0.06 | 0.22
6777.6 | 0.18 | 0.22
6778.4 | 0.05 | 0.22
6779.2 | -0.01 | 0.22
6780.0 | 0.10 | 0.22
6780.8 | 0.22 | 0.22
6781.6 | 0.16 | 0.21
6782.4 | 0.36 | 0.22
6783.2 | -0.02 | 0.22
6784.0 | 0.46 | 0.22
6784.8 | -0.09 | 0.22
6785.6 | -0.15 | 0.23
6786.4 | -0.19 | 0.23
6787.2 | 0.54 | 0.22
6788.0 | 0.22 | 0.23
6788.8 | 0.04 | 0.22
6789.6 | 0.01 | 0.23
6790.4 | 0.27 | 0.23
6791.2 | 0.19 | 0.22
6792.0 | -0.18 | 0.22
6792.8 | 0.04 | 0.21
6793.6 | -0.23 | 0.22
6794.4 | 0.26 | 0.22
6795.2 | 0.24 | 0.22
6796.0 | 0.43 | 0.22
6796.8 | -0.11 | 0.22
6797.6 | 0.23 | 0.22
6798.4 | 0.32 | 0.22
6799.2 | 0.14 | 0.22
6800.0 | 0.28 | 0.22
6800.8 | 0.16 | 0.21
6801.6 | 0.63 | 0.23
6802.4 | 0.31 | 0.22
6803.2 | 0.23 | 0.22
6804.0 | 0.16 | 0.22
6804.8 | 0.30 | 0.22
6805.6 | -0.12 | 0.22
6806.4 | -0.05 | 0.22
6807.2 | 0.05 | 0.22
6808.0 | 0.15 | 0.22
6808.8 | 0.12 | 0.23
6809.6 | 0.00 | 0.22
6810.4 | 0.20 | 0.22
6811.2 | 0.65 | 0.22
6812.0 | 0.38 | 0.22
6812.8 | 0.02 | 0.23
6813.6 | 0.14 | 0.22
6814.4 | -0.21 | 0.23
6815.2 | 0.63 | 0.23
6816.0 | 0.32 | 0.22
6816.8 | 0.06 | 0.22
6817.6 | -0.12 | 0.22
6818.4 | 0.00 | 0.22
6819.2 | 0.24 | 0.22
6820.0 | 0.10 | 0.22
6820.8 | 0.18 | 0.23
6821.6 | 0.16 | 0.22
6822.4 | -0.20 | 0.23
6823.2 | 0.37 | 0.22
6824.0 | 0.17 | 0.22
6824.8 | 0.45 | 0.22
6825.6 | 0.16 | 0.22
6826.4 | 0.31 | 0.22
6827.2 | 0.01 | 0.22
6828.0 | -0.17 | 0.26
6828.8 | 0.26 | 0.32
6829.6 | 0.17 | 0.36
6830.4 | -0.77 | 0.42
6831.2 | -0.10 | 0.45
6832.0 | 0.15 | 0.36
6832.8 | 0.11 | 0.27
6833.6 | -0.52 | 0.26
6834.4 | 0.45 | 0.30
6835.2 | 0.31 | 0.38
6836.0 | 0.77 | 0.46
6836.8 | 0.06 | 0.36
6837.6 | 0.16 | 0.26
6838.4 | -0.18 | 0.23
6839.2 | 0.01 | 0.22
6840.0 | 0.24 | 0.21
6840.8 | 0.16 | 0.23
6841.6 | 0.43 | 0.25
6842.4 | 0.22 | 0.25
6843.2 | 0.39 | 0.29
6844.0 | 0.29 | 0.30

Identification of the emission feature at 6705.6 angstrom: [O II] 3727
